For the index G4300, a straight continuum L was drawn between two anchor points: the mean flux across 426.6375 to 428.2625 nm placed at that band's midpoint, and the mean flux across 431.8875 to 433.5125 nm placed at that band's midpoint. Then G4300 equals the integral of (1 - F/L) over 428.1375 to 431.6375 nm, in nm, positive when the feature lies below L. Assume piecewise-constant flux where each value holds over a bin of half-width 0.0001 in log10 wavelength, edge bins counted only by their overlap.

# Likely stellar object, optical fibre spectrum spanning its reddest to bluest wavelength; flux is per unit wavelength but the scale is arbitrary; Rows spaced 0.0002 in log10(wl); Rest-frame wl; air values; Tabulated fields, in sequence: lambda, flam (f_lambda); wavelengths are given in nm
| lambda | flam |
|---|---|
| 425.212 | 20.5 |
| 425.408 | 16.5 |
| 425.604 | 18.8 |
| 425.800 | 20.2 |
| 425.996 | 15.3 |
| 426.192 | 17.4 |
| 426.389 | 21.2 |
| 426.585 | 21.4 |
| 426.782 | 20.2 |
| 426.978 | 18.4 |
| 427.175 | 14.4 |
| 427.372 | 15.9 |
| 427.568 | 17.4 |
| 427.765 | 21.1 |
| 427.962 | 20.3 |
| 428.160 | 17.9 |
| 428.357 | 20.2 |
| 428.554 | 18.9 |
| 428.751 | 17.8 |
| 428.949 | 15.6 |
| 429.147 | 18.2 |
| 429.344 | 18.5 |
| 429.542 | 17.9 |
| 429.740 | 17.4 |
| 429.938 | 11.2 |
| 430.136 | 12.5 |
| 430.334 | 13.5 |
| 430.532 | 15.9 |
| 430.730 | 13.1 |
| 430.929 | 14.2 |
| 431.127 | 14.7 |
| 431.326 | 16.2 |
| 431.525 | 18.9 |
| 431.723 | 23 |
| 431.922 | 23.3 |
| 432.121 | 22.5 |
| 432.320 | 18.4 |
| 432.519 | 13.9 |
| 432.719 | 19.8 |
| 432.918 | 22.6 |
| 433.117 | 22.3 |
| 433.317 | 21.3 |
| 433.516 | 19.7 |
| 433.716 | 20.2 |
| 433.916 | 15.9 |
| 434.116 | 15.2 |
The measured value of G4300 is 0.54 nm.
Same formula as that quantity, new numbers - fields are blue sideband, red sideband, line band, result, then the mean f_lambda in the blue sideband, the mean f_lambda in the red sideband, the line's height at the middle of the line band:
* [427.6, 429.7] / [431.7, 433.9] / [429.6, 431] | 0.38 nm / 18.6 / 20.4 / 19.3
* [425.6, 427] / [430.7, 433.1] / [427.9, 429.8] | 0.07 nm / 19.2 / 18.7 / 18.9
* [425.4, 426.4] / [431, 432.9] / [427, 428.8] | 0.02 nm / 18.1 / 19.1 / 18.4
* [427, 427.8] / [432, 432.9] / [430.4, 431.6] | 0.20 nm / 17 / 19.1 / 18.5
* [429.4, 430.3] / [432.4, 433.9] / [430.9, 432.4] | -0.13 nm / 14.8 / 19.7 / 17.5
